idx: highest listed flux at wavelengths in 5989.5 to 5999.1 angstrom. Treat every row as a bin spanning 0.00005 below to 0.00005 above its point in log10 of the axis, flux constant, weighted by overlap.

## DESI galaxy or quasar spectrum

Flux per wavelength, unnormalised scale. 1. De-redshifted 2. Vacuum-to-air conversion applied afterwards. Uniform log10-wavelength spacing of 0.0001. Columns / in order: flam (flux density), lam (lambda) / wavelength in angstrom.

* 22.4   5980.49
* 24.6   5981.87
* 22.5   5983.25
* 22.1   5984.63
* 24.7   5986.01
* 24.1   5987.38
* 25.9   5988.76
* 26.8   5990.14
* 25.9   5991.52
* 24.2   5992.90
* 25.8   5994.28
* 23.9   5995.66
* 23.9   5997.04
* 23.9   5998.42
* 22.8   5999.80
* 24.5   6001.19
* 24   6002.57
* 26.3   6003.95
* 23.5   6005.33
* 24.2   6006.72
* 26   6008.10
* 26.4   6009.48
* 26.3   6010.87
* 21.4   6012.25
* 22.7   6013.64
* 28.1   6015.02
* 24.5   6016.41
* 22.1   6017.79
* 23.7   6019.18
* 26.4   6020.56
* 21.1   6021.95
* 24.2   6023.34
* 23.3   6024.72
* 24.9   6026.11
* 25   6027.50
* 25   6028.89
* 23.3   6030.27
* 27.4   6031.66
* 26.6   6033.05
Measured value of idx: 26.8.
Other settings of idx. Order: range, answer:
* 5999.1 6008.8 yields 26.3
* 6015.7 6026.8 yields 26.4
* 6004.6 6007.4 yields 24.2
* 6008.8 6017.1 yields 28.1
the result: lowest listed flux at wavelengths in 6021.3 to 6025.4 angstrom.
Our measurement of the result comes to 21.1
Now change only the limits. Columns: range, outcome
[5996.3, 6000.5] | 22.8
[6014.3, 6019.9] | 22.1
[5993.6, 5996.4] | 23.9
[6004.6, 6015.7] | 21.4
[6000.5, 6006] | 23.5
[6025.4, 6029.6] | 24.9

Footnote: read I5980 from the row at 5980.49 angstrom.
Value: 22.4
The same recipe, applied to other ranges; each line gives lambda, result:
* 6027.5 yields 25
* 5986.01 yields 24.7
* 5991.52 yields 25.9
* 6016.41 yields 24.5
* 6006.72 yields 24.2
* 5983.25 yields 22.5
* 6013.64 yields 22.7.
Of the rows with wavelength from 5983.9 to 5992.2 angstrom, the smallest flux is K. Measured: 22.1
